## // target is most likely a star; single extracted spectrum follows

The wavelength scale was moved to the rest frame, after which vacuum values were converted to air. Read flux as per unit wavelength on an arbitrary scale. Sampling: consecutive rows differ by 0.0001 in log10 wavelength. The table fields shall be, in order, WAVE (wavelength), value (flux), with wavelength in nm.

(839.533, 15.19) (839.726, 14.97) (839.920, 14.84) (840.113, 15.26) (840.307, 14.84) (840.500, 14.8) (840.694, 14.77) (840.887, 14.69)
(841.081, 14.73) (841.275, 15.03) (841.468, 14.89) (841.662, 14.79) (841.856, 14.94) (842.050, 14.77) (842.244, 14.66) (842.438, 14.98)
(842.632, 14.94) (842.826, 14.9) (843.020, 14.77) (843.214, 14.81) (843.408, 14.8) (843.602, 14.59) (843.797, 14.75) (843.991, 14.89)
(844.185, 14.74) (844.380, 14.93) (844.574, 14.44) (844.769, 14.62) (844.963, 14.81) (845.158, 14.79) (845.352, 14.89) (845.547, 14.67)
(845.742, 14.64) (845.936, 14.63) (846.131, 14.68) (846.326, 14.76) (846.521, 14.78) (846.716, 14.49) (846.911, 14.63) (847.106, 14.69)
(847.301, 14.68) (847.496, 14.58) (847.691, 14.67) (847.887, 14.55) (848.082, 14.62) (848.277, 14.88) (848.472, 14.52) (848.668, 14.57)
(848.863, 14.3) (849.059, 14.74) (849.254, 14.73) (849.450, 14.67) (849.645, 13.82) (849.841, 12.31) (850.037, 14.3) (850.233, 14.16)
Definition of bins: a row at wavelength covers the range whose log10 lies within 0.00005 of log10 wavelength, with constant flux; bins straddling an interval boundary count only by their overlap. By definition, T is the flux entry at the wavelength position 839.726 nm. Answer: 14.97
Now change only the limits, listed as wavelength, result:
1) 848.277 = 14.88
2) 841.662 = 14.79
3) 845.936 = 14.63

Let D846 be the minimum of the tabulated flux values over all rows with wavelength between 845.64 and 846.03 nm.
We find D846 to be 14.63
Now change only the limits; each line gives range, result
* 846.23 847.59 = 14.49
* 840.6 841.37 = 14.69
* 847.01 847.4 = 14.68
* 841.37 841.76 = 14.79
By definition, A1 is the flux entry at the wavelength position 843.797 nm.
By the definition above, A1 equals 14.75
